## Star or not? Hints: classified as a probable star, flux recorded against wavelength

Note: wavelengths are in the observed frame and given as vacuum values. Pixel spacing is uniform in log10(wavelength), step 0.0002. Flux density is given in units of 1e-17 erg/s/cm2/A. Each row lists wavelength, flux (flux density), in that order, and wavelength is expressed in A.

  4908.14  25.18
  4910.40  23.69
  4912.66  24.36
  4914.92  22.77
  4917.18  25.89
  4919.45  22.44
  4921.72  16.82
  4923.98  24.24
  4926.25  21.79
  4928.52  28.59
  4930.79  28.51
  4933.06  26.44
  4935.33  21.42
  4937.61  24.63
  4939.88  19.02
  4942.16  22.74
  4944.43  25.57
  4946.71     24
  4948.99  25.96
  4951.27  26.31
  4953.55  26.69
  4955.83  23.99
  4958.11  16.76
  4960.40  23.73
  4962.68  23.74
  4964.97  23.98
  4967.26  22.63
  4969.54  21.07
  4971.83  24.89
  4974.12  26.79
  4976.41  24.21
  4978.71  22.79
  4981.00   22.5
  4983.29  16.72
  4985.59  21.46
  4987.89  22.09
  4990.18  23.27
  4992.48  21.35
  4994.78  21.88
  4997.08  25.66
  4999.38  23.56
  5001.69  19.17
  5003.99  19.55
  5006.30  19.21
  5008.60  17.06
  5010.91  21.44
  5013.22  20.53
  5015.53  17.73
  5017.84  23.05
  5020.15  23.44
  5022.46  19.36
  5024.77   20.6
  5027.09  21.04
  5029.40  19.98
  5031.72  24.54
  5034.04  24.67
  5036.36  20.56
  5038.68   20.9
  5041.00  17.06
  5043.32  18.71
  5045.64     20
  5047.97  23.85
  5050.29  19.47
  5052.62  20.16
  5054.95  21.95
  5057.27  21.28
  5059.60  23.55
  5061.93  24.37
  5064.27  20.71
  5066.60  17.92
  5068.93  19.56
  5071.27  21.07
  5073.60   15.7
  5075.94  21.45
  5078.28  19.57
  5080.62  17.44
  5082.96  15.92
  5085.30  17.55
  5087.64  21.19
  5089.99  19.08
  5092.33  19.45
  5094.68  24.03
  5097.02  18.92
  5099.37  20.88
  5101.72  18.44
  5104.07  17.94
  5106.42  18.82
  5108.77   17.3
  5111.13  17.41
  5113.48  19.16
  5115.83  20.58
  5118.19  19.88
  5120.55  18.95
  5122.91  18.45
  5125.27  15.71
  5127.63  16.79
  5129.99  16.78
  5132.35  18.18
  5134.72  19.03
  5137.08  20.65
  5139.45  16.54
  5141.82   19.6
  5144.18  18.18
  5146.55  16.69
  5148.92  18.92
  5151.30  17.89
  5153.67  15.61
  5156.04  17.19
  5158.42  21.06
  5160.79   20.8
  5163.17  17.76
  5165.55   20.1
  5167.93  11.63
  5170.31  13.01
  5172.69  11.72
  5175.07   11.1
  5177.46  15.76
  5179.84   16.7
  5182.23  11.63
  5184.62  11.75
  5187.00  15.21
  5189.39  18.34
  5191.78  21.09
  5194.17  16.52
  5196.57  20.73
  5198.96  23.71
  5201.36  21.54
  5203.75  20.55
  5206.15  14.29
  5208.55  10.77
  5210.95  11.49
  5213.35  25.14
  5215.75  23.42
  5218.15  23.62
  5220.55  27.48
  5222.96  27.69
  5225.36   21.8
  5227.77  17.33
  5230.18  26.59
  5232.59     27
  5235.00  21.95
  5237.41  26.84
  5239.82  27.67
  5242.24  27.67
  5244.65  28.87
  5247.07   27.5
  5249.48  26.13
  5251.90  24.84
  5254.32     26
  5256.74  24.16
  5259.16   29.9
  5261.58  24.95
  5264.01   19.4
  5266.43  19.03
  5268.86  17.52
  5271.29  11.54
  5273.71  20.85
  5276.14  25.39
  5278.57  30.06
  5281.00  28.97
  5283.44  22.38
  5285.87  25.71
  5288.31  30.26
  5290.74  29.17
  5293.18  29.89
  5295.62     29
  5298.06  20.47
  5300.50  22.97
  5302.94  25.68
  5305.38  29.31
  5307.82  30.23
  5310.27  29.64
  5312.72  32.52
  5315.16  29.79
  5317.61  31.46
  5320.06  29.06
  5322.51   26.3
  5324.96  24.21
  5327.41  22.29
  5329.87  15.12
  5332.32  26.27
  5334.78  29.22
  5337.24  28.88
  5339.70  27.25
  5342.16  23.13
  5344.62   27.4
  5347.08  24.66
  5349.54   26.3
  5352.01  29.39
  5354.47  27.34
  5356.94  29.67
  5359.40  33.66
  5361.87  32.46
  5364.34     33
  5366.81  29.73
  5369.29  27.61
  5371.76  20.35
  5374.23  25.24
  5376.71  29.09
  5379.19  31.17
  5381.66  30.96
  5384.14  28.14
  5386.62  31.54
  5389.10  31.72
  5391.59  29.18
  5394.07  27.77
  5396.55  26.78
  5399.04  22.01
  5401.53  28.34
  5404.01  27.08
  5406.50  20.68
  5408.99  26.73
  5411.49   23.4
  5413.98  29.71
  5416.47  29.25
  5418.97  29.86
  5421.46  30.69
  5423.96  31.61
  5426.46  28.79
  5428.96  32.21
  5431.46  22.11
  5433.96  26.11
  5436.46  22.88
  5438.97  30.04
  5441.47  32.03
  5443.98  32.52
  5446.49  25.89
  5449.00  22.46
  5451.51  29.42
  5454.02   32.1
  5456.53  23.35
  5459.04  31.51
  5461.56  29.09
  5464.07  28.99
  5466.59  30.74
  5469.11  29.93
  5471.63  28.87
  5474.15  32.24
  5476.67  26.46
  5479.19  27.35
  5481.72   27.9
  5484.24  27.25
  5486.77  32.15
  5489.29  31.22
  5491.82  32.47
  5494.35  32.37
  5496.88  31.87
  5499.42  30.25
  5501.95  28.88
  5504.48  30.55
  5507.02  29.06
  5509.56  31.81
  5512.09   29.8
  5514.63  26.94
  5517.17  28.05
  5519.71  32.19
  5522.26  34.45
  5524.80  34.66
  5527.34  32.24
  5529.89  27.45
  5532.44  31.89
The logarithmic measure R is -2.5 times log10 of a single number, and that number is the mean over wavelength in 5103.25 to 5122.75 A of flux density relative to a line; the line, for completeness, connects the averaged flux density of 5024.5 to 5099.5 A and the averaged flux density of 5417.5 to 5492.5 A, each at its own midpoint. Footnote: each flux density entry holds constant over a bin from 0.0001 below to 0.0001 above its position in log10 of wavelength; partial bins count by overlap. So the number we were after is 0.148 mag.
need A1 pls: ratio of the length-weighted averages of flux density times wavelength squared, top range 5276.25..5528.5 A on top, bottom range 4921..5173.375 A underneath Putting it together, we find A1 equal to 1.6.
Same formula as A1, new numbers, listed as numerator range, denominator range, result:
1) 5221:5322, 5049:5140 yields 1.43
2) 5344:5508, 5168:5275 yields 1.50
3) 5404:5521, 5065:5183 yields 1.83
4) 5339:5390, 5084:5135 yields 1.67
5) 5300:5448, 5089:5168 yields 1.65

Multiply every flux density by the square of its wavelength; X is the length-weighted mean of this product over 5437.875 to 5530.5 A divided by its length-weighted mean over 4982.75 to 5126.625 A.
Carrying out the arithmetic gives 1.7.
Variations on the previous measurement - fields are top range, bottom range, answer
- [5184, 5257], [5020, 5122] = 1.18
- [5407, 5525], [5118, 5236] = 1.76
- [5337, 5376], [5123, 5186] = 1.82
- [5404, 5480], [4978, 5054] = 1.58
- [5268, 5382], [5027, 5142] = 1.50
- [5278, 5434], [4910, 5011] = 1.41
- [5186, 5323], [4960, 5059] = 1.24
